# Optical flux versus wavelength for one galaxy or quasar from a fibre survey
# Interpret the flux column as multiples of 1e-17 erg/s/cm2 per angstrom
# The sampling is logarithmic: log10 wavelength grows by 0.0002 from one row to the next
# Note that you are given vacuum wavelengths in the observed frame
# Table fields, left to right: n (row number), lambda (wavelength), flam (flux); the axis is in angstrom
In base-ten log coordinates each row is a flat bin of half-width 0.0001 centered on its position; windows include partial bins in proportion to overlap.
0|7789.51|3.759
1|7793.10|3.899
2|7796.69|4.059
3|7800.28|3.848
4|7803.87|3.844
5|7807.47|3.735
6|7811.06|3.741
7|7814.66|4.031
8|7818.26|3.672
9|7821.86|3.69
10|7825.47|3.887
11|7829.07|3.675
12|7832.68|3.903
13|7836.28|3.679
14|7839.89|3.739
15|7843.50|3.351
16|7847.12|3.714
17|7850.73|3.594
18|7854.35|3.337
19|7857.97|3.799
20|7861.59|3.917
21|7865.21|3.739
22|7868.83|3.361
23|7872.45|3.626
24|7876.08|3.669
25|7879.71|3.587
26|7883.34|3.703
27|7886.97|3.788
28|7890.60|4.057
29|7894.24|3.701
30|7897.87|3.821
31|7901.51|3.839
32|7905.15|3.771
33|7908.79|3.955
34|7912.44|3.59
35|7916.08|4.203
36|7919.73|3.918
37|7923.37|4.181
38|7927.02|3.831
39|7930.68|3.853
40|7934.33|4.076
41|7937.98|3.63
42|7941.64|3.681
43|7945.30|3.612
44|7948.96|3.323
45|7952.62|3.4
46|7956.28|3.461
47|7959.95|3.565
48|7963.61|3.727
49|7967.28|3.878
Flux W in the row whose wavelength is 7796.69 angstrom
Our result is 4.059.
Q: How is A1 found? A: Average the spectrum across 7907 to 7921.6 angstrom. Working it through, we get 3.92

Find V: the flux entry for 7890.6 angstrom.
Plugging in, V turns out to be 4.057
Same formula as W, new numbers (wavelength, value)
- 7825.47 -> 3.887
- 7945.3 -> 3.612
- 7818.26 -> 3.672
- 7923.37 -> 4.181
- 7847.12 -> 3.714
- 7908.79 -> 3.955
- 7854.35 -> 3.337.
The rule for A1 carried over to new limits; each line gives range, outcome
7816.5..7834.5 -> 3.77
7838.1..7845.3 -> 3.55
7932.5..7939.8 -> 3.86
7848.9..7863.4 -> 3.66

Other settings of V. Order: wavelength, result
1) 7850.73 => 3.594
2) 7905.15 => 3.771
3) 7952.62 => 3.4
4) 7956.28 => 3.461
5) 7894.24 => 3.701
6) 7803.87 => 3.844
